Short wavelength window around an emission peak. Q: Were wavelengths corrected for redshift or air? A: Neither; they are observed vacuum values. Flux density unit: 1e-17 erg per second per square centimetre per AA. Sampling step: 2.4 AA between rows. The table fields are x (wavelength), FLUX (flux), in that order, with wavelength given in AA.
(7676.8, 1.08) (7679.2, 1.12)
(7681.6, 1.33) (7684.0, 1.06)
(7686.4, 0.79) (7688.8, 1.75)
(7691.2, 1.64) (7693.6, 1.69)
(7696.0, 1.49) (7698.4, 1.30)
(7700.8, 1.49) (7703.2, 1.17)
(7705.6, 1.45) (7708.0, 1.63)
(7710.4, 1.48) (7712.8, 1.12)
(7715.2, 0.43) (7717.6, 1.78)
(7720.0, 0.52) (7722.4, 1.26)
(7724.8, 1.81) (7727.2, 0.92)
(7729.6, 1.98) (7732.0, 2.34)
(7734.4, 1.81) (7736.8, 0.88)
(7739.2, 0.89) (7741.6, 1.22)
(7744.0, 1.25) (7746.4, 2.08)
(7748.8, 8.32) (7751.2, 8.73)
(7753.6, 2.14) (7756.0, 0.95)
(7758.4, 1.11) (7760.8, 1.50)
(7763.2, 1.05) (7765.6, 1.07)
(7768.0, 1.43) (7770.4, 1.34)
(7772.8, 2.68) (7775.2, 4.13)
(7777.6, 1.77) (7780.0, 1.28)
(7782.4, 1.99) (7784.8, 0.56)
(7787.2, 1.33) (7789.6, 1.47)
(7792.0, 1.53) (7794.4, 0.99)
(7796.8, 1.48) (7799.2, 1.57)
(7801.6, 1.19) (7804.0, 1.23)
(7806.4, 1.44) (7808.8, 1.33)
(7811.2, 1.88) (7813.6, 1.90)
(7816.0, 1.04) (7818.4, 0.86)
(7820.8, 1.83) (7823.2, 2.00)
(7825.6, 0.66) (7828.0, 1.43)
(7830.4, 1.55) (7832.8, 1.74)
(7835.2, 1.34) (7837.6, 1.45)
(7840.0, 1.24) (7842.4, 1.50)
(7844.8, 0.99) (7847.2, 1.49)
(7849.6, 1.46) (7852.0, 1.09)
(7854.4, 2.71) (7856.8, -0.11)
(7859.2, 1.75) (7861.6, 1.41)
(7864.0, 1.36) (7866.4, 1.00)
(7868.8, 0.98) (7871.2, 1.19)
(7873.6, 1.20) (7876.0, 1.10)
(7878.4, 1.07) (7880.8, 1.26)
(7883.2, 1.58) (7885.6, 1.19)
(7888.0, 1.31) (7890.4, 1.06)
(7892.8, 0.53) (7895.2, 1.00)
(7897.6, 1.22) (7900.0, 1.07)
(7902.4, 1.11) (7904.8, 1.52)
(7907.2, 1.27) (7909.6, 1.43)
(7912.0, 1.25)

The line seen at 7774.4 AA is [N II] 6583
